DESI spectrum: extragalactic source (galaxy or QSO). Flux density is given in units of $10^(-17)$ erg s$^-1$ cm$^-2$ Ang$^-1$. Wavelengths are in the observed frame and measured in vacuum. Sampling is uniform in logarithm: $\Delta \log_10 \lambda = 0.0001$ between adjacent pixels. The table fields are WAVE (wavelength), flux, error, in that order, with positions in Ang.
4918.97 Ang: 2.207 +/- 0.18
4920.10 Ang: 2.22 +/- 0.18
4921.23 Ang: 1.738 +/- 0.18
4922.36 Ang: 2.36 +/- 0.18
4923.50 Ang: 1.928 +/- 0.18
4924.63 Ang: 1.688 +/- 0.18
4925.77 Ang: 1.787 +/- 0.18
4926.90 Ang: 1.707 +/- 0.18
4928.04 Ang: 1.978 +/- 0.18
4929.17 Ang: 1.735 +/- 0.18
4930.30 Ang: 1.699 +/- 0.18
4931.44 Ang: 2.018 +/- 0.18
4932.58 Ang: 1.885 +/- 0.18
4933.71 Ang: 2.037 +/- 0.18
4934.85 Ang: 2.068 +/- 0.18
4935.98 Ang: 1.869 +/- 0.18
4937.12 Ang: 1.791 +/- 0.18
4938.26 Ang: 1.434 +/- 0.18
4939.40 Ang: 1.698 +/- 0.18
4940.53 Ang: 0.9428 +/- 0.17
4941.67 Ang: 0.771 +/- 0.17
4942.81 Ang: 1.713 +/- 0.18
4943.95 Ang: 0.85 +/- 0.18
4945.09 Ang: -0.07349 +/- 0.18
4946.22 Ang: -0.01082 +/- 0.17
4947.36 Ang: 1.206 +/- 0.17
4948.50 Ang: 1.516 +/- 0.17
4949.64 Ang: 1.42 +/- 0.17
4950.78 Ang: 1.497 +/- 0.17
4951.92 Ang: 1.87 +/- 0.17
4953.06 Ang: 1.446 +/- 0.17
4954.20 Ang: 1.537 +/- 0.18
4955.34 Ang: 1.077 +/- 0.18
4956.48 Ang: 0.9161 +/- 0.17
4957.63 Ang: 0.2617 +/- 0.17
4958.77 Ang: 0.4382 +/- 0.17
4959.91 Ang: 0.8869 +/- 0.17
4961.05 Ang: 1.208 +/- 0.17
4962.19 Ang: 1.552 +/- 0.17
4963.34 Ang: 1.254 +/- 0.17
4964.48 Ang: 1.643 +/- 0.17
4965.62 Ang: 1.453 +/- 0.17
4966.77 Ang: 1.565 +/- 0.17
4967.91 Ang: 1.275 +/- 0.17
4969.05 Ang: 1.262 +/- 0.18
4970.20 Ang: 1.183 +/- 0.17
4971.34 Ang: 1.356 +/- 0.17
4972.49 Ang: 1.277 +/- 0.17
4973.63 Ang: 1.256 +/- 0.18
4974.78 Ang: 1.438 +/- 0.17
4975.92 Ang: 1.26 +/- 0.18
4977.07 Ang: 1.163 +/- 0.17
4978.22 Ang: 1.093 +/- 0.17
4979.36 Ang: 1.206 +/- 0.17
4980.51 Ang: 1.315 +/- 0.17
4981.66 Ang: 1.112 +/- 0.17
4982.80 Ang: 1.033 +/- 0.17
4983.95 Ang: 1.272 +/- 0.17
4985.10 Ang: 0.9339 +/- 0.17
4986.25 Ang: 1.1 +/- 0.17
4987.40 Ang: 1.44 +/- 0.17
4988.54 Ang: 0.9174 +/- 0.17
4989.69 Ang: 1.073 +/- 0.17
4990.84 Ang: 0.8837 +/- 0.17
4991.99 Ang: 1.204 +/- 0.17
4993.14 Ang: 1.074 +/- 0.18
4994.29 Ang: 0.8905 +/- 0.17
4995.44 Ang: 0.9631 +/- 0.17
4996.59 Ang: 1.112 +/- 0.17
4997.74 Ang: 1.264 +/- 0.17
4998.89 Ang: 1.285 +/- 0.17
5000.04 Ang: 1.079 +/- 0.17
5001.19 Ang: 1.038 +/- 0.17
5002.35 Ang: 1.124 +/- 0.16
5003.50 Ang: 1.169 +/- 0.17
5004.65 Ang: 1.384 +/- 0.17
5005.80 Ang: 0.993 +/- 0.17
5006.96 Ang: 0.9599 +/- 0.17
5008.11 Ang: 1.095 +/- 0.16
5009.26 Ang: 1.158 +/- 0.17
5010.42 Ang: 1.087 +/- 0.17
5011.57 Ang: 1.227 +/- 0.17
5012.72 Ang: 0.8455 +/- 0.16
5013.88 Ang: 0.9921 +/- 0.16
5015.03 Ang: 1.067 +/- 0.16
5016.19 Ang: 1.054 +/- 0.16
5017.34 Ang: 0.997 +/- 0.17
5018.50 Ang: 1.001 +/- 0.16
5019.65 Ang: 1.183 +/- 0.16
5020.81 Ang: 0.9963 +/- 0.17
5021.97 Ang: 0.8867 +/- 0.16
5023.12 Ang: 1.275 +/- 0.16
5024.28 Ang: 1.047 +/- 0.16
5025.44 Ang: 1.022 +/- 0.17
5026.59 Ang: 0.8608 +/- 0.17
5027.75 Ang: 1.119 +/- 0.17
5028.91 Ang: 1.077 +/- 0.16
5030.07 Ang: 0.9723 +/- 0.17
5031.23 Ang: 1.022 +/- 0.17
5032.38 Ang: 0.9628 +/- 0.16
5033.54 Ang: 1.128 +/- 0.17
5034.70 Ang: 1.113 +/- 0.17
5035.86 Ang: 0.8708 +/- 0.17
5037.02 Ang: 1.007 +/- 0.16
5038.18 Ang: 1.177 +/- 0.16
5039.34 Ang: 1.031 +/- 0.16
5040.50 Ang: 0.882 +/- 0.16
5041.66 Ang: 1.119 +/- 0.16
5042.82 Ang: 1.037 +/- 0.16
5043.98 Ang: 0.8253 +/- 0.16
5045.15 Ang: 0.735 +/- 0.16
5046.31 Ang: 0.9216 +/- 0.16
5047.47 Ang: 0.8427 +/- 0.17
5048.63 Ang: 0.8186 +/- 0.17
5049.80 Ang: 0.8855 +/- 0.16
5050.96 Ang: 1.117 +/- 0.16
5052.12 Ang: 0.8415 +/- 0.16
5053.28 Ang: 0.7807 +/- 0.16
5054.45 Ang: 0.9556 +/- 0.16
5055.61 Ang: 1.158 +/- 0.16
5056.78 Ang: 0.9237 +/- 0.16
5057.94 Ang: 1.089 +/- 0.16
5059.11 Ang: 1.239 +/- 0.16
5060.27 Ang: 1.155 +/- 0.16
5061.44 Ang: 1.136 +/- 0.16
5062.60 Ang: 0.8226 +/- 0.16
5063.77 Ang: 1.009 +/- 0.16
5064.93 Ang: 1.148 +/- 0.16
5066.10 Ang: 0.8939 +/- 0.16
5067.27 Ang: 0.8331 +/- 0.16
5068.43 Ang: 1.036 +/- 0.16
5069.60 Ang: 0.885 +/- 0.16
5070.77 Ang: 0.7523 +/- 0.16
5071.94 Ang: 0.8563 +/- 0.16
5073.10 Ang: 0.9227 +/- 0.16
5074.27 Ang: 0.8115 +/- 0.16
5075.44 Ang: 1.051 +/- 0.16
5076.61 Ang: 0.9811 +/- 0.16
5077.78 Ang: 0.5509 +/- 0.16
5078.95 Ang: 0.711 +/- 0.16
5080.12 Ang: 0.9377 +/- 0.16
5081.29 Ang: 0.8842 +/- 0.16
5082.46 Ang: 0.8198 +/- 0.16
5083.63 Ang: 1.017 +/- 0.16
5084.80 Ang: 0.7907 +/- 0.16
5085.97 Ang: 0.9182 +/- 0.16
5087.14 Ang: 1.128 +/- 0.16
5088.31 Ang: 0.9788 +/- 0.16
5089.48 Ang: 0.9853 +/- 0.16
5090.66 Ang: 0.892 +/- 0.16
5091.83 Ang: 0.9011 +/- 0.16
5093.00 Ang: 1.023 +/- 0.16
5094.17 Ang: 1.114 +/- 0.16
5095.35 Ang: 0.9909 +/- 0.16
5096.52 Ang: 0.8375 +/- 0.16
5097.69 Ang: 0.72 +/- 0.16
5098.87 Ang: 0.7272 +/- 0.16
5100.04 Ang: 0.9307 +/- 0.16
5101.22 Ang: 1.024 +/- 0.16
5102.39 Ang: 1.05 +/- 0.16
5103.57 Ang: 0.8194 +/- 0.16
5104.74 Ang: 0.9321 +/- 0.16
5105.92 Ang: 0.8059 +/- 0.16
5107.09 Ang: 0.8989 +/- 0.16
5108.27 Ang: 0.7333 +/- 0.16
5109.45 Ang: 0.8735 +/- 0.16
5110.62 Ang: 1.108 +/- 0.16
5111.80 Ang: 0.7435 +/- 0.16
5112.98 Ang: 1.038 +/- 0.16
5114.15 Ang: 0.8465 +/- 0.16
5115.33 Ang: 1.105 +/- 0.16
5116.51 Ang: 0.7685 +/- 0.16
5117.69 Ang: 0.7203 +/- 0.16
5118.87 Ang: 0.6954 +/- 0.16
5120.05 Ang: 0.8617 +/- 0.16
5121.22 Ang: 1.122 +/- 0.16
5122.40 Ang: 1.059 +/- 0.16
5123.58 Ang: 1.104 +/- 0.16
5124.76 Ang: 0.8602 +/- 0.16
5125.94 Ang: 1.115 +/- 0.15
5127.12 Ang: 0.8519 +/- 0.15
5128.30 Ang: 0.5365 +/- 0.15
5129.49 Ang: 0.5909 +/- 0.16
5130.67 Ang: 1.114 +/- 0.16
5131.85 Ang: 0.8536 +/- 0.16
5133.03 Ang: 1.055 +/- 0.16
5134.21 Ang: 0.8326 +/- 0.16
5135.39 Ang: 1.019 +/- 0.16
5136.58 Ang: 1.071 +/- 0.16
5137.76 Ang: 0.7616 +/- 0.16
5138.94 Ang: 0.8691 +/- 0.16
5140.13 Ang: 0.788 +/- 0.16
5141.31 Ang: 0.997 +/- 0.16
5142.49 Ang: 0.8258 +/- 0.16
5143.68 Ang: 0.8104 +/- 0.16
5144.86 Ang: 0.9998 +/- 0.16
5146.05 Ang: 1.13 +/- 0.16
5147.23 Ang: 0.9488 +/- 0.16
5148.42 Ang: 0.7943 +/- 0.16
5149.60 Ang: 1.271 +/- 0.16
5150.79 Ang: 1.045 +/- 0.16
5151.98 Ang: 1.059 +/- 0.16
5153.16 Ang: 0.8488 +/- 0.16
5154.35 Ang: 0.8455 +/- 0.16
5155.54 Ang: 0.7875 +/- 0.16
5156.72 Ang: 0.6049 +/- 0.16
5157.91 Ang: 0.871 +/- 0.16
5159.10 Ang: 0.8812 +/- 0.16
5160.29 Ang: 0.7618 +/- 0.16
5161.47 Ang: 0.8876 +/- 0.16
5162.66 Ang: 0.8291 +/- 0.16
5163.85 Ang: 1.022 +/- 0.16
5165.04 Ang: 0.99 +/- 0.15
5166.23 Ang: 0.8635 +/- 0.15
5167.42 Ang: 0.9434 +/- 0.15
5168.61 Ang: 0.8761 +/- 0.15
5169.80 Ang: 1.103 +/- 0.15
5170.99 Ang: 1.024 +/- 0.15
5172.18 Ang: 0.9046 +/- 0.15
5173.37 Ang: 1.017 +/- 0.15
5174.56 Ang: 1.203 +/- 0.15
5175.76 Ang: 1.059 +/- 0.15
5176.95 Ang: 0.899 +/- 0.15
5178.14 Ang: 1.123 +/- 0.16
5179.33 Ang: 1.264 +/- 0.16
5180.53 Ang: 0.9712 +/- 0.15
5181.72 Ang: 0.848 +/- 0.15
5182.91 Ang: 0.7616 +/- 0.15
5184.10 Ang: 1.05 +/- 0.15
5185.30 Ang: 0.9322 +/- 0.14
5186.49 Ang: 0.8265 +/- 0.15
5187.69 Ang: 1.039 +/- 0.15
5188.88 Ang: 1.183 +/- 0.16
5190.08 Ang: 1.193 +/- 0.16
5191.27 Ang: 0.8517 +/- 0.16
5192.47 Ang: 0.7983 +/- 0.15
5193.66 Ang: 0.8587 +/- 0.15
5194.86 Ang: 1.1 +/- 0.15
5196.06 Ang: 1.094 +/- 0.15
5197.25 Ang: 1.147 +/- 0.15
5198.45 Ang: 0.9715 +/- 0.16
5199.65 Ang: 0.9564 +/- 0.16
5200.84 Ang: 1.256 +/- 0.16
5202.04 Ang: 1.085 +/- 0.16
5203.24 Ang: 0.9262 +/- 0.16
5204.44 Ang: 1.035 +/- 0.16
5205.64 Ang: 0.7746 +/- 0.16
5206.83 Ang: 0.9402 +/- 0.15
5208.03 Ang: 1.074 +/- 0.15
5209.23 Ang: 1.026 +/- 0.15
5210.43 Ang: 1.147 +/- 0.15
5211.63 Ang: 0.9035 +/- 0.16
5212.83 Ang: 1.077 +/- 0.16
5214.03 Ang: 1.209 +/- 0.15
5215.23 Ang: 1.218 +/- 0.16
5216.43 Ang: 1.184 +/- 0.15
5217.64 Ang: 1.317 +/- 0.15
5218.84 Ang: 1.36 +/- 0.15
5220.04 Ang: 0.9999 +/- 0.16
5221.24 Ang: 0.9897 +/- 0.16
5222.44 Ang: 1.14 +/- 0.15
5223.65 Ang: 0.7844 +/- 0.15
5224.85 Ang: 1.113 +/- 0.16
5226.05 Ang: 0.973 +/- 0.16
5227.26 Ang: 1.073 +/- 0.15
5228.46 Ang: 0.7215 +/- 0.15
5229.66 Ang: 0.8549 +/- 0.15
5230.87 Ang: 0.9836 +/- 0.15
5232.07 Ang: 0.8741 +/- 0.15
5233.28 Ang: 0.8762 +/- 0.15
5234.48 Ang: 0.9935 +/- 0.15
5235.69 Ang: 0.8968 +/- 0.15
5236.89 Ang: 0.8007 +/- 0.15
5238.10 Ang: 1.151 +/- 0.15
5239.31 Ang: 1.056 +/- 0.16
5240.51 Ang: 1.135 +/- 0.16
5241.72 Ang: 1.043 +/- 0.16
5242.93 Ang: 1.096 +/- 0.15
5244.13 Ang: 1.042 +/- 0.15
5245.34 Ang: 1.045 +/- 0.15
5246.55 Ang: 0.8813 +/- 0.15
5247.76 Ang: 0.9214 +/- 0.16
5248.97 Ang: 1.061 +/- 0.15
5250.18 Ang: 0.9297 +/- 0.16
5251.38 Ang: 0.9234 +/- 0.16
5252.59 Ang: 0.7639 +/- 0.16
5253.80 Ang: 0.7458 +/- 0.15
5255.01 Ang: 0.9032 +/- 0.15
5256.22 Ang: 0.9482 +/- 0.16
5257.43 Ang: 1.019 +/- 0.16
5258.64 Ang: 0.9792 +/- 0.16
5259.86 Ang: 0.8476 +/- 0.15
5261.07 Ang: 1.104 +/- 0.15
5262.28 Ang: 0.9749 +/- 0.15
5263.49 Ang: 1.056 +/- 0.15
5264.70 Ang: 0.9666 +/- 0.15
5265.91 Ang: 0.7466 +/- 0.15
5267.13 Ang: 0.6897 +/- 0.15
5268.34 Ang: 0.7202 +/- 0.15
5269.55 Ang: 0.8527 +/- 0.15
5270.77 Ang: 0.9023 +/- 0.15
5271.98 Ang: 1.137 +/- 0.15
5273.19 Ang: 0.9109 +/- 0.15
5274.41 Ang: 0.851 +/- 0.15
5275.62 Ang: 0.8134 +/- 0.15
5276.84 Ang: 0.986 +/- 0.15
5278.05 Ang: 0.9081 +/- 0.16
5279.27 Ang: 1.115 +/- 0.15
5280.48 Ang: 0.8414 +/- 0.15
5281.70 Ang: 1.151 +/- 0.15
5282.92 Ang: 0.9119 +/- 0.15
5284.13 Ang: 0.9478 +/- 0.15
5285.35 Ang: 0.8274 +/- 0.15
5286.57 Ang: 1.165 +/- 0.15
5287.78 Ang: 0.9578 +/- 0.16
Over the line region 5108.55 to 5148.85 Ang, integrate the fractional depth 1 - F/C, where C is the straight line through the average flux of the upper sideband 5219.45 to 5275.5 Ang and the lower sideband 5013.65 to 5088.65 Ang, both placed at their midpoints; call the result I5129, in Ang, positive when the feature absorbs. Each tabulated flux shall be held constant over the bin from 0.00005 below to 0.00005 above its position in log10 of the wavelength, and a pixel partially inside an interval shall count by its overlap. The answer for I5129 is 2.2 Ang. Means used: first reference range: 0.97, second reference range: 0.944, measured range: 0.907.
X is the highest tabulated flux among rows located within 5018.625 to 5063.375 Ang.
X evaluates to 1.275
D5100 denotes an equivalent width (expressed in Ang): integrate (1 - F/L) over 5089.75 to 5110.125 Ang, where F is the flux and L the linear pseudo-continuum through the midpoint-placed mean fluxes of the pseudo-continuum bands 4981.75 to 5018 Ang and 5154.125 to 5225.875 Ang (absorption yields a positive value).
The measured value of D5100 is 2.8 Ang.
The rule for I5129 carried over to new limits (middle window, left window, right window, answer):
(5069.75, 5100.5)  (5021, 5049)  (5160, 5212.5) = 3.03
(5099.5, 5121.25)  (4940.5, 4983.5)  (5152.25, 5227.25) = 3.35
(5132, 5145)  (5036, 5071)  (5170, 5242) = 1.17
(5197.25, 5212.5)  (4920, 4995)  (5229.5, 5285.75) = -0.06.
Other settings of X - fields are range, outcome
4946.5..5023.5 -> 1.87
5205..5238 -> 1.36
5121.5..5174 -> 1.271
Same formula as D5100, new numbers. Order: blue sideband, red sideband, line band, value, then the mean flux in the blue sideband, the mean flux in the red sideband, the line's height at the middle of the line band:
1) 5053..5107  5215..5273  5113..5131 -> 1.0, 0.934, 0.973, 0.944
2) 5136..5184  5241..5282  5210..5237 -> -2.5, 0.94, 0.936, 0.938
